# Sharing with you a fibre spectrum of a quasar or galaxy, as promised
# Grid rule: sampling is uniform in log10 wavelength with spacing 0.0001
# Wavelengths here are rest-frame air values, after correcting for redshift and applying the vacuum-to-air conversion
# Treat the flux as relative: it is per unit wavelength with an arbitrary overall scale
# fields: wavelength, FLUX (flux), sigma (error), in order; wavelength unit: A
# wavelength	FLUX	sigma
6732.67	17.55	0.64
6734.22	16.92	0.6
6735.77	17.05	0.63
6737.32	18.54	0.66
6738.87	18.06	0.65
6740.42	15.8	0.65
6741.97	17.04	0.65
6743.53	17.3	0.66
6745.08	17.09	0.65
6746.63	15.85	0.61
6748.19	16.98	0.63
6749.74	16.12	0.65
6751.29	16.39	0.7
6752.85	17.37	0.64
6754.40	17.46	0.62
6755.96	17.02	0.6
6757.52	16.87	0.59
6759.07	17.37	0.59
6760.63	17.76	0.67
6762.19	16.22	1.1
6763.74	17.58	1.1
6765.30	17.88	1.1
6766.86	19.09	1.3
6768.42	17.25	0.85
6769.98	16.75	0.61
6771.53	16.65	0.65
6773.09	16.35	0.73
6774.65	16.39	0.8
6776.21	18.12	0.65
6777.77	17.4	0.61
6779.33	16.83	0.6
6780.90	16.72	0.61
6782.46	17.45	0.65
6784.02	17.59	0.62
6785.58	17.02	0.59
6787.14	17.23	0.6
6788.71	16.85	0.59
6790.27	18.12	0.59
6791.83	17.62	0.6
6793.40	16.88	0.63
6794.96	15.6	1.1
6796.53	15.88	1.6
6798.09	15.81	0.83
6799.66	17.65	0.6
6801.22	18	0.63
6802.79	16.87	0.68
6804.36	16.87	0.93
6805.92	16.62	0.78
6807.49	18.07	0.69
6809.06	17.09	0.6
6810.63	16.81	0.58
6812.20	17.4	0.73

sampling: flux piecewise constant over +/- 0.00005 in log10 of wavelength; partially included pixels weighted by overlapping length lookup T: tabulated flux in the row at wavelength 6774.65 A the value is 16.39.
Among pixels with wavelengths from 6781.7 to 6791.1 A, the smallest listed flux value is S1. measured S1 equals 16.85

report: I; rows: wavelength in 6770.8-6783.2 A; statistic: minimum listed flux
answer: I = 16.35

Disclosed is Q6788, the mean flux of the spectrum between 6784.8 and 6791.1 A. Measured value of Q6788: 17.3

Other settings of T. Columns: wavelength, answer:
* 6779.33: 16.83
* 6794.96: 15.6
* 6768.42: 17.25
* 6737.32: 18.54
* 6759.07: 17.37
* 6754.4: 17.46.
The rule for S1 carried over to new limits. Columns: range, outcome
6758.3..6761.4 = 17.37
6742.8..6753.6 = 15.85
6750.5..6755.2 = 16.39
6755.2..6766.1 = 16.22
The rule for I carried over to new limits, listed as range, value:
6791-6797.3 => 15.6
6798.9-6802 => 17.65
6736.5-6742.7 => 15.8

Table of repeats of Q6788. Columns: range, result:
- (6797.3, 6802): 17.2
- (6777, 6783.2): 17.1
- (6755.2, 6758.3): 17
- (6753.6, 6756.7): 17.2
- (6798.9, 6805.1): 17.3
